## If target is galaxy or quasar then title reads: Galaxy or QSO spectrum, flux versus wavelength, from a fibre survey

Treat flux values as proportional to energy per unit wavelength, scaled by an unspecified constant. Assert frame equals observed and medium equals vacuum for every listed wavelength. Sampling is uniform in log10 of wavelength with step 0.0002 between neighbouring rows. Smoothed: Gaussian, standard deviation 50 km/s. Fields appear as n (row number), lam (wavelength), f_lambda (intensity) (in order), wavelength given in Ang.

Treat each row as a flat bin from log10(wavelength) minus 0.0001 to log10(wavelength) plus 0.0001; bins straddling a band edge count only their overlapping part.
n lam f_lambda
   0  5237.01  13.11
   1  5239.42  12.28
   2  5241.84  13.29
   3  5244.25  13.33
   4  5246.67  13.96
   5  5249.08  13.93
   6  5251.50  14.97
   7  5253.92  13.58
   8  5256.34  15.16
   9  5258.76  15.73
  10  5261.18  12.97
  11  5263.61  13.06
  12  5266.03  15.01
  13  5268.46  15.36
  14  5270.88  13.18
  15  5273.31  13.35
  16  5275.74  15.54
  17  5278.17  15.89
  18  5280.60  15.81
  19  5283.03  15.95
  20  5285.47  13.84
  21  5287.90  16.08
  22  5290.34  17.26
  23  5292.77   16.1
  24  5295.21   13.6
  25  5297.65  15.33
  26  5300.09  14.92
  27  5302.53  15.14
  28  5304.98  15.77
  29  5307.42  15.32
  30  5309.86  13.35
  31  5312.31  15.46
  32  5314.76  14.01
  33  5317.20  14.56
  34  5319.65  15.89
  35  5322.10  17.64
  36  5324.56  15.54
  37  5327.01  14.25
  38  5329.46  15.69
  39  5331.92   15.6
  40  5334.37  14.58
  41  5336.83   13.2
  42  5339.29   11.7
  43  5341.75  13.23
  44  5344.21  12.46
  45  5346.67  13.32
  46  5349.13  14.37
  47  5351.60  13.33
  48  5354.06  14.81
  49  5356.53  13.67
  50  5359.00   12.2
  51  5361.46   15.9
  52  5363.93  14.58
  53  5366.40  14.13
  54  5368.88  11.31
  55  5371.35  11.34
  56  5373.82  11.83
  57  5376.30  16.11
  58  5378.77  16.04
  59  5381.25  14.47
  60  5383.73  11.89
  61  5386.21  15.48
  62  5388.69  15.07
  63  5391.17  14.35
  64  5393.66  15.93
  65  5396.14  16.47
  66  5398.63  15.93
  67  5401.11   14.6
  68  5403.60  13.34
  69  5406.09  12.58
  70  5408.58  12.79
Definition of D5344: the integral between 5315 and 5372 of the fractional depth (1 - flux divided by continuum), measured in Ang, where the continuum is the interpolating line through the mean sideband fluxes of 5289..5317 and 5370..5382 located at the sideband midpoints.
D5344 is 1.5 Ang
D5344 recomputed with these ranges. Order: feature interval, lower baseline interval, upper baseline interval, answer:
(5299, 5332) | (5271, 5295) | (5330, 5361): -1.7 Ang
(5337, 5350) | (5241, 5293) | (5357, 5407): 1.2 Ang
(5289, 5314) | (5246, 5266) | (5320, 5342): -1.2 Ang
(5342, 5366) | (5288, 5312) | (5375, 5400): 2.2 Ang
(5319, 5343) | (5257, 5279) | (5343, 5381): -1.3 Ang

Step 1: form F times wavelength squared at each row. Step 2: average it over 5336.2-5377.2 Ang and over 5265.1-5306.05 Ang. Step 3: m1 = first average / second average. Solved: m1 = 0.9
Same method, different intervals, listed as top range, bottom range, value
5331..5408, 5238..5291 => 1.00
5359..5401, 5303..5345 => 1.00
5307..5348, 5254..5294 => 0.98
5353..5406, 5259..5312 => 0.99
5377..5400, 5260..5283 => 1.08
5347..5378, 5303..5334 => 0.91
